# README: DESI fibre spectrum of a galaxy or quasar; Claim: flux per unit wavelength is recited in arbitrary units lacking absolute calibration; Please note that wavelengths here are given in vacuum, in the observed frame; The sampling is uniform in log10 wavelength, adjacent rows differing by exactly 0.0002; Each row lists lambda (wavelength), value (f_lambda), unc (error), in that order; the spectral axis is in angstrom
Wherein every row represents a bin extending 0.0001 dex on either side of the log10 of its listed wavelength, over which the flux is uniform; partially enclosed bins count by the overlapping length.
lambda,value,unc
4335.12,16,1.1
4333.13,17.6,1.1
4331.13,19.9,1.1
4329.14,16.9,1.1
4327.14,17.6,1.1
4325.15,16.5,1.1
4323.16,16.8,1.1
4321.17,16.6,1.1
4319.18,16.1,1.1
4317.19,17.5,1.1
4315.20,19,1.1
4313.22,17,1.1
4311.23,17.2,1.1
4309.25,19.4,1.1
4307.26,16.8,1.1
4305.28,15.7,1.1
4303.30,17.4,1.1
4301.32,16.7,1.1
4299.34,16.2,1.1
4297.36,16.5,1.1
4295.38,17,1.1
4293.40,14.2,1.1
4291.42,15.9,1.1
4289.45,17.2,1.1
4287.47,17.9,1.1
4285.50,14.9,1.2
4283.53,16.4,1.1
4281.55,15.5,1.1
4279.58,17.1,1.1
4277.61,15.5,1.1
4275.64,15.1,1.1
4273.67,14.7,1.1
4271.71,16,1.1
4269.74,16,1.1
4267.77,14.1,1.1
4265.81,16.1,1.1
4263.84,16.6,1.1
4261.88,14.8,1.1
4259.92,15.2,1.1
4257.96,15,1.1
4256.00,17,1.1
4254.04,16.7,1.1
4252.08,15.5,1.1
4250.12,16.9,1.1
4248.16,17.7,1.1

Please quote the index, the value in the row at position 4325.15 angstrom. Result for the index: 16.5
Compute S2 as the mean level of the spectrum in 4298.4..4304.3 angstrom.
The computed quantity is 16.8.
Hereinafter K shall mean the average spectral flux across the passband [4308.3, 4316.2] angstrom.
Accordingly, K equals 18.2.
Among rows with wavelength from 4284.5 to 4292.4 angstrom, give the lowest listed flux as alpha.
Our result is 14.9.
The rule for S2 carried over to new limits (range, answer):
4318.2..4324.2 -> 16.5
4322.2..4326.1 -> 16.7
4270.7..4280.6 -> 15.7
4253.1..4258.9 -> 16.2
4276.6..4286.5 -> 15.9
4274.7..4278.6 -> 15.3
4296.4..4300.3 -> 16.3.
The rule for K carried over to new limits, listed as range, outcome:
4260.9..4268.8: 15.4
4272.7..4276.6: 14.9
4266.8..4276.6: 15.2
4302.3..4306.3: 16.6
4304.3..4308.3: 16.3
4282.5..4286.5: 15.7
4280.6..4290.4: 16.4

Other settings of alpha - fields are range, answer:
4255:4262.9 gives 14.8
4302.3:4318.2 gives 15.7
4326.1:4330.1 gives 16.9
